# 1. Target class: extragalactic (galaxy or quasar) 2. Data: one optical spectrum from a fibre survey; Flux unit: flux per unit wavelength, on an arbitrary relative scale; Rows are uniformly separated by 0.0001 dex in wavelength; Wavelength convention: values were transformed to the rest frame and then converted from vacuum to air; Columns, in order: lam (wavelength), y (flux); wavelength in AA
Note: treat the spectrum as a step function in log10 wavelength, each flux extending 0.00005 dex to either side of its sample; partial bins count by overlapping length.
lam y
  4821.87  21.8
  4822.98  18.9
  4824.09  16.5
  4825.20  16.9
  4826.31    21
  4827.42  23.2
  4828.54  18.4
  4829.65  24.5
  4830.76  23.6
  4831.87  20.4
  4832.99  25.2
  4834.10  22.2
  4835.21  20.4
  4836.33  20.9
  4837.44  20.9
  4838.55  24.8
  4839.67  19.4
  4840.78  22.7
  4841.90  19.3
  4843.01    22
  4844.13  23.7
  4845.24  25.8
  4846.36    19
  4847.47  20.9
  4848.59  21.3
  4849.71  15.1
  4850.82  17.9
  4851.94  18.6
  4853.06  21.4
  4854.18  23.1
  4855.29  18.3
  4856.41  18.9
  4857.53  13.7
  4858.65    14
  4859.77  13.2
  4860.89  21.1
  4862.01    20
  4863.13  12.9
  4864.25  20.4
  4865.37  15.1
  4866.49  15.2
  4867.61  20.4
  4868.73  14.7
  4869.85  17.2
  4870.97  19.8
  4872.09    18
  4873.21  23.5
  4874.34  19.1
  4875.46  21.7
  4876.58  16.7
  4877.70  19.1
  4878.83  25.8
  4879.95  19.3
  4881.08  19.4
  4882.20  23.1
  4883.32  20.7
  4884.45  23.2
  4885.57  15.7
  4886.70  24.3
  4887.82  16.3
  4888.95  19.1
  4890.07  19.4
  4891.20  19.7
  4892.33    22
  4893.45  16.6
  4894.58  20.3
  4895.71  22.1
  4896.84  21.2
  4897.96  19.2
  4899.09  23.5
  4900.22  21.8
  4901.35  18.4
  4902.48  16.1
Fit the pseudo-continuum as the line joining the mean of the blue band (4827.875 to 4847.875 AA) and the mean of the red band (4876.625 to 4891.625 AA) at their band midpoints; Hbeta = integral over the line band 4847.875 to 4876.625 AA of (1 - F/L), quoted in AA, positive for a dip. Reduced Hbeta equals 3.9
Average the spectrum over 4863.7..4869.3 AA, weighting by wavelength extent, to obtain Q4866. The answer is 17.2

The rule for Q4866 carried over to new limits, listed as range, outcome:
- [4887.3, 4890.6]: 18.3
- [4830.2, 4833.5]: 23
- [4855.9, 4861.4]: 16.1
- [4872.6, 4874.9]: 21.2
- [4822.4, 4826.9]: 18.4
